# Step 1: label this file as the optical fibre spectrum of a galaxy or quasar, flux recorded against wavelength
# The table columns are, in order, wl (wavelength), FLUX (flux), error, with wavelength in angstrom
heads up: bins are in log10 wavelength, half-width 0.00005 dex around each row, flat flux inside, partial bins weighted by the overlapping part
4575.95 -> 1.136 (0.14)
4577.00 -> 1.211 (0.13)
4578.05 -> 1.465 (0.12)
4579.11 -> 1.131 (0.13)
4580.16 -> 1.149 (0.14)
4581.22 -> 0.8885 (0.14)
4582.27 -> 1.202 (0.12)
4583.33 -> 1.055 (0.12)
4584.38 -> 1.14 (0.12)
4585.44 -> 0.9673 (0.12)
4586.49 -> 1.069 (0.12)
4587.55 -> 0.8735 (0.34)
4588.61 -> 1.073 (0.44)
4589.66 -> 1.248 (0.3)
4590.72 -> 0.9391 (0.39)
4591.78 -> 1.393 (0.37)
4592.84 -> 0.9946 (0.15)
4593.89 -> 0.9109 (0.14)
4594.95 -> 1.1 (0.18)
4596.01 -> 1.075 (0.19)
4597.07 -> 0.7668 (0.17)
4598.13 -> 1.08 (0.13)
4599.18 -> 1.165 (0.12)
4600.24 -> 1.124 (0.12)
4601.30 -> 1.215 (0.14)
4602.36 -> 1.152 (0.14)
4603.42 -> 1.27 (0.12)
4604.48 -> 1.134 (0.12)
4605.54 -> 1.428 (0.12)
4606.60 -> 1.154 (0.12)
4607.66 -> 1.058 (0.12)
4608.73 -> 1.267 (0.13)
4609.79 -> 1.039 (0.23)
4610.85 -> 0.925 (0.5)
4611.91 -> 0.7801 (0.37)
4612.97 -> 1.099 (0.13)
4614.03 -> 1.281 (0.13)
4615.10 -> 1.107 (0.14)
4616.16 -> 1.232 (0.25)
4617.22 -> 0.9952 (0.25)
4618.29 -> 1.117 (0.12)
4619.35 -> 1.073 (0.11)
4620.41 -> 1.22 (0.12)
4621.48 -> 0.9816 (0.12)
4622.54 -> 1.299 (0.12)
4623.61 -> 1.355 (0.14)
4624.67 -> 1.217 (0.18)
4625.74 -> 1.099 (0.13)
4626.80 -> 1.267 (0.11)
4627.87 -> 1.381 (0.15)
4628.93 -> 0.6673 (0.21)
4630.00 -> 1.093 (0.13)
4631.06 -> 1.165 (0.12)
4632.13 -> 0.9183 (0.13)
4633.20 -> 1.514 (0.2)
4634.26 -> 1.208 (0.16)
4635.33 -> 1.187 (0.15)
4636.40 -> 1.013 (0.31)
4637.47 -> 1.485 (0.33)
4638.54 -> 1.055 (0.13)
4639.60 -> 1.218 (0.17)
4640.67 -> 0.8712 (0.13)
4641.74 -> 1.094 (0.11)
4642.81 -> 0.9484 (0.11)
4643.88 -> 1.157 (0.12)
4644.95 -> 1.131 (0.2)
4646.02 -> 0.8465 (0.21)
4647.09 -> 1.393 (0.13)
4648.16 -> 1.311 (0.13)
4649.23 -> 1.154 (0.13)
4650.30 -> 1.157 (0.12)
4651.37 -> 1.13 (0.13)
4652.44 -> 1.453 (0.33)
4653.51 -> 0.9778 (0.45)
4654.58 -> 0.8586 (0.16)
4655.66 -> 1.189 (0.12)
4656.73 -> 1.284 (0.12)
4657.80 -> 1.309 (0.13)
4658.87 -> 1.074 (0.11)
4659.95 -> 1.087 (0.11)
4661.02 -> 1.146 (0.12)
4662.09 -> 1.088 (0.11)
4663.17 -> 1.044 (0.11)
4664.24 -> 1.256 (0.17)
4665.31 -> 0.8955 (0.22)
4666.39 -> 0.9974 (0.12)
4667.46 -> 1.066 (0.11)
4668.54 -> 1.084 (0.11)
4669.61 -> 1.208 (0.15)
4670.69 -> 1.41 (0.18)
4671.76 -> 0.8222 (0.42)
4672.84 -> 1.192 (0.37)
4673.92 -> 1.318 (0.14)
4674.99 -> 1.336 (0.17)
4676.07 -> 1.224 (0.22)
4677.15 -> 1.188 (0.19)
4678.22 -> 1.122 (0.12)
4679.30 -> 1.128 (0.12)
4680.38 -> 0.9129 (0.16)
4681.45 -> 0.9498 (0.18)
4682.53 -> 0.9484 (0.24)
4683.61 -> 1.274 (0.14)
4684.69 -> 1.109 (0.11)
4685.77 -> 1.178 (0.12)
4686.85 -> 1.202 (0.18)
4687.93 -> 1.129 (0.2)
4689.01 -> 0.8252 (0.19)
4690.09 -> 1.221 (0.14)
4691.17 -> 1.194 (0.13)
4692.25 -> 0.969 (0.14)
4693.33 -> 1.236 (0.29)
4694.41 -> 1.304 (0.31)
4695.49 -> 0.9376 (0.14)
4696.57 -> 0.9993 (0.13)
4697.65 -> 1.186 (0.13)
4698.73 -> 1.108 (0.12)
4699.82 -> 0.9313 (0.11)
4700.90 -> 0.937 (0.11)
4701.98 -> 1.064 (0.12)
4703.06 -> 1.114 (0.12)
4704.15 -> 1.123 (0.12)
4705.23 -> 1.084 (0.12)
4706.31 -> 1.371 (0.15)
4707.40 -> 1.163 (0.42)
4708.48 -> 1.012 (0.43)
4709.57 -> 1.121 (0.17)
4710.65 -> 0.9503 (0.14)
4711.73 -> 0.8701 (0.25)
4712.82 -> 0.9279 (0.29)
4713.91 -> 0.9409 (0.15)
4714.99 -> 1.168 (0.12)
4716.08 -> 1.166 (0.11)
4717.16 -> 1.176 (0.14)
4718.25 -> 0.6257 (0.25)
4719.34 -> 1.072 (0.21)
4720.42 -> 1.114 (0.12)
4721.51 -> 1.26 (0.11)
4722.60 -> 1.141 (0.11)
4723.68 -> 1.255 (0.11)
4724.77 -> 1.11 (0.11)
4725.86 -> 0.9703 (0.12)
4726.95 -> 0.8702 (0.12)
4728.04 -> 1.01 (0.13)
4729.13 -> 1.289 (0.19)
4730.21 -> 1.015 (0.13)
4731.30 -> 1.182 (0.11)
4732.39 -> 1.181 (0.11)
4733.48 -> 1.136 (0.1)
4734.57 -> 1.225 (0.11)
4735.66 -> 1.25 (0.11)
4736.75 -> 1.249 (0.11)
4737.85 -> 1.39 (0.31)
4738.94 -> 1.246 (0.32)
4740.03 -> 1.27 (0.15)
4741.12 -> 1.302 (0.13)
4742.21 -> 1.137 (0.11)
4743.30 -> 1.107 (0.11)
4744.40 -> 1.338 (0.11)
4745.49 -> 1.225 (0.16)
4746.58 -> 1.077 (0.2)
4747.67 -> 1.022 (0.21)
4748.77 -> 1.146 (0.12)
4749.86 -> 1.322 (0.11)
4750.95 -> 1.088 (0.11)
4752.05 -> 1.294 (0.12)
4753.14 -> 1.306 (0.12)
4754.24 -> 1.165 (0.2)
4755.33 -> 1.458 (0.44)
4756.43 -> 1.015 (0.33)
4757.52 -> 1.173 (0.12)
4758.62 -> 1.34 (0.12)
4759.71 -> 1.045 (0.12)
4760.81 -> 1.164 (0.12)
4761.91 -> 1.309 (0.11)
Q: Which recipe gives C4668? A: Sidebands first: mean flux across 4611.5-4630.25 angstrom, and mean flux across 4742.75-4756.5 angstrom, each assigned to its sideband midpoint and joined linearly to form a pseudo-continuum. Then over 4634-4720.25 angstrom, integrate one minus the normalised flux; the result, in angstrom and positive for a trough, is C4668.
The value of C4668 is 4.0 angstrom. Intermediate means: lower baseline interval 1.13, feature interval 1.11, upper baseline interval 1.2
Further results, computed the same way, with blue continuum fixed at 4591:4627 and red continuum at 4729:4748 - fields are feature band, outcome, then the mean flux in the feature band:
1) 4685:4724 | 3.23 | 1.08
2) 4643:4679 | 0.32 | 1.15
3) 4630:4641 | -0.23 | 1.17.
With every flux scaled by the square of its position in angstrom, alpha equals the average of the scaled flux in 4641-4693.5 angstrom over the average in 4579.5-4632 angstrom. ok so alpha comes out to 1.04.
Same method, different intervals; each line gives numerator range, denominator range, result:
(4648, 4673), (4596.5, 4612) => 1.04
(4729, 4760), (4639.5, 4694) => 1.11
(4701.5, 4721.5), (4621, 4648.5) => 0.96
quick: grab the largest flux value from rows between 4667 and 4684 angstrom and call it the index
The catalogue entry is 1.41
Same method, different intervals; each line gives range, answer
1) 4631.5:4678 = 1.514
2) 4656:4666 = 1.309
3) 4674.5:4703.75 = 1.336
